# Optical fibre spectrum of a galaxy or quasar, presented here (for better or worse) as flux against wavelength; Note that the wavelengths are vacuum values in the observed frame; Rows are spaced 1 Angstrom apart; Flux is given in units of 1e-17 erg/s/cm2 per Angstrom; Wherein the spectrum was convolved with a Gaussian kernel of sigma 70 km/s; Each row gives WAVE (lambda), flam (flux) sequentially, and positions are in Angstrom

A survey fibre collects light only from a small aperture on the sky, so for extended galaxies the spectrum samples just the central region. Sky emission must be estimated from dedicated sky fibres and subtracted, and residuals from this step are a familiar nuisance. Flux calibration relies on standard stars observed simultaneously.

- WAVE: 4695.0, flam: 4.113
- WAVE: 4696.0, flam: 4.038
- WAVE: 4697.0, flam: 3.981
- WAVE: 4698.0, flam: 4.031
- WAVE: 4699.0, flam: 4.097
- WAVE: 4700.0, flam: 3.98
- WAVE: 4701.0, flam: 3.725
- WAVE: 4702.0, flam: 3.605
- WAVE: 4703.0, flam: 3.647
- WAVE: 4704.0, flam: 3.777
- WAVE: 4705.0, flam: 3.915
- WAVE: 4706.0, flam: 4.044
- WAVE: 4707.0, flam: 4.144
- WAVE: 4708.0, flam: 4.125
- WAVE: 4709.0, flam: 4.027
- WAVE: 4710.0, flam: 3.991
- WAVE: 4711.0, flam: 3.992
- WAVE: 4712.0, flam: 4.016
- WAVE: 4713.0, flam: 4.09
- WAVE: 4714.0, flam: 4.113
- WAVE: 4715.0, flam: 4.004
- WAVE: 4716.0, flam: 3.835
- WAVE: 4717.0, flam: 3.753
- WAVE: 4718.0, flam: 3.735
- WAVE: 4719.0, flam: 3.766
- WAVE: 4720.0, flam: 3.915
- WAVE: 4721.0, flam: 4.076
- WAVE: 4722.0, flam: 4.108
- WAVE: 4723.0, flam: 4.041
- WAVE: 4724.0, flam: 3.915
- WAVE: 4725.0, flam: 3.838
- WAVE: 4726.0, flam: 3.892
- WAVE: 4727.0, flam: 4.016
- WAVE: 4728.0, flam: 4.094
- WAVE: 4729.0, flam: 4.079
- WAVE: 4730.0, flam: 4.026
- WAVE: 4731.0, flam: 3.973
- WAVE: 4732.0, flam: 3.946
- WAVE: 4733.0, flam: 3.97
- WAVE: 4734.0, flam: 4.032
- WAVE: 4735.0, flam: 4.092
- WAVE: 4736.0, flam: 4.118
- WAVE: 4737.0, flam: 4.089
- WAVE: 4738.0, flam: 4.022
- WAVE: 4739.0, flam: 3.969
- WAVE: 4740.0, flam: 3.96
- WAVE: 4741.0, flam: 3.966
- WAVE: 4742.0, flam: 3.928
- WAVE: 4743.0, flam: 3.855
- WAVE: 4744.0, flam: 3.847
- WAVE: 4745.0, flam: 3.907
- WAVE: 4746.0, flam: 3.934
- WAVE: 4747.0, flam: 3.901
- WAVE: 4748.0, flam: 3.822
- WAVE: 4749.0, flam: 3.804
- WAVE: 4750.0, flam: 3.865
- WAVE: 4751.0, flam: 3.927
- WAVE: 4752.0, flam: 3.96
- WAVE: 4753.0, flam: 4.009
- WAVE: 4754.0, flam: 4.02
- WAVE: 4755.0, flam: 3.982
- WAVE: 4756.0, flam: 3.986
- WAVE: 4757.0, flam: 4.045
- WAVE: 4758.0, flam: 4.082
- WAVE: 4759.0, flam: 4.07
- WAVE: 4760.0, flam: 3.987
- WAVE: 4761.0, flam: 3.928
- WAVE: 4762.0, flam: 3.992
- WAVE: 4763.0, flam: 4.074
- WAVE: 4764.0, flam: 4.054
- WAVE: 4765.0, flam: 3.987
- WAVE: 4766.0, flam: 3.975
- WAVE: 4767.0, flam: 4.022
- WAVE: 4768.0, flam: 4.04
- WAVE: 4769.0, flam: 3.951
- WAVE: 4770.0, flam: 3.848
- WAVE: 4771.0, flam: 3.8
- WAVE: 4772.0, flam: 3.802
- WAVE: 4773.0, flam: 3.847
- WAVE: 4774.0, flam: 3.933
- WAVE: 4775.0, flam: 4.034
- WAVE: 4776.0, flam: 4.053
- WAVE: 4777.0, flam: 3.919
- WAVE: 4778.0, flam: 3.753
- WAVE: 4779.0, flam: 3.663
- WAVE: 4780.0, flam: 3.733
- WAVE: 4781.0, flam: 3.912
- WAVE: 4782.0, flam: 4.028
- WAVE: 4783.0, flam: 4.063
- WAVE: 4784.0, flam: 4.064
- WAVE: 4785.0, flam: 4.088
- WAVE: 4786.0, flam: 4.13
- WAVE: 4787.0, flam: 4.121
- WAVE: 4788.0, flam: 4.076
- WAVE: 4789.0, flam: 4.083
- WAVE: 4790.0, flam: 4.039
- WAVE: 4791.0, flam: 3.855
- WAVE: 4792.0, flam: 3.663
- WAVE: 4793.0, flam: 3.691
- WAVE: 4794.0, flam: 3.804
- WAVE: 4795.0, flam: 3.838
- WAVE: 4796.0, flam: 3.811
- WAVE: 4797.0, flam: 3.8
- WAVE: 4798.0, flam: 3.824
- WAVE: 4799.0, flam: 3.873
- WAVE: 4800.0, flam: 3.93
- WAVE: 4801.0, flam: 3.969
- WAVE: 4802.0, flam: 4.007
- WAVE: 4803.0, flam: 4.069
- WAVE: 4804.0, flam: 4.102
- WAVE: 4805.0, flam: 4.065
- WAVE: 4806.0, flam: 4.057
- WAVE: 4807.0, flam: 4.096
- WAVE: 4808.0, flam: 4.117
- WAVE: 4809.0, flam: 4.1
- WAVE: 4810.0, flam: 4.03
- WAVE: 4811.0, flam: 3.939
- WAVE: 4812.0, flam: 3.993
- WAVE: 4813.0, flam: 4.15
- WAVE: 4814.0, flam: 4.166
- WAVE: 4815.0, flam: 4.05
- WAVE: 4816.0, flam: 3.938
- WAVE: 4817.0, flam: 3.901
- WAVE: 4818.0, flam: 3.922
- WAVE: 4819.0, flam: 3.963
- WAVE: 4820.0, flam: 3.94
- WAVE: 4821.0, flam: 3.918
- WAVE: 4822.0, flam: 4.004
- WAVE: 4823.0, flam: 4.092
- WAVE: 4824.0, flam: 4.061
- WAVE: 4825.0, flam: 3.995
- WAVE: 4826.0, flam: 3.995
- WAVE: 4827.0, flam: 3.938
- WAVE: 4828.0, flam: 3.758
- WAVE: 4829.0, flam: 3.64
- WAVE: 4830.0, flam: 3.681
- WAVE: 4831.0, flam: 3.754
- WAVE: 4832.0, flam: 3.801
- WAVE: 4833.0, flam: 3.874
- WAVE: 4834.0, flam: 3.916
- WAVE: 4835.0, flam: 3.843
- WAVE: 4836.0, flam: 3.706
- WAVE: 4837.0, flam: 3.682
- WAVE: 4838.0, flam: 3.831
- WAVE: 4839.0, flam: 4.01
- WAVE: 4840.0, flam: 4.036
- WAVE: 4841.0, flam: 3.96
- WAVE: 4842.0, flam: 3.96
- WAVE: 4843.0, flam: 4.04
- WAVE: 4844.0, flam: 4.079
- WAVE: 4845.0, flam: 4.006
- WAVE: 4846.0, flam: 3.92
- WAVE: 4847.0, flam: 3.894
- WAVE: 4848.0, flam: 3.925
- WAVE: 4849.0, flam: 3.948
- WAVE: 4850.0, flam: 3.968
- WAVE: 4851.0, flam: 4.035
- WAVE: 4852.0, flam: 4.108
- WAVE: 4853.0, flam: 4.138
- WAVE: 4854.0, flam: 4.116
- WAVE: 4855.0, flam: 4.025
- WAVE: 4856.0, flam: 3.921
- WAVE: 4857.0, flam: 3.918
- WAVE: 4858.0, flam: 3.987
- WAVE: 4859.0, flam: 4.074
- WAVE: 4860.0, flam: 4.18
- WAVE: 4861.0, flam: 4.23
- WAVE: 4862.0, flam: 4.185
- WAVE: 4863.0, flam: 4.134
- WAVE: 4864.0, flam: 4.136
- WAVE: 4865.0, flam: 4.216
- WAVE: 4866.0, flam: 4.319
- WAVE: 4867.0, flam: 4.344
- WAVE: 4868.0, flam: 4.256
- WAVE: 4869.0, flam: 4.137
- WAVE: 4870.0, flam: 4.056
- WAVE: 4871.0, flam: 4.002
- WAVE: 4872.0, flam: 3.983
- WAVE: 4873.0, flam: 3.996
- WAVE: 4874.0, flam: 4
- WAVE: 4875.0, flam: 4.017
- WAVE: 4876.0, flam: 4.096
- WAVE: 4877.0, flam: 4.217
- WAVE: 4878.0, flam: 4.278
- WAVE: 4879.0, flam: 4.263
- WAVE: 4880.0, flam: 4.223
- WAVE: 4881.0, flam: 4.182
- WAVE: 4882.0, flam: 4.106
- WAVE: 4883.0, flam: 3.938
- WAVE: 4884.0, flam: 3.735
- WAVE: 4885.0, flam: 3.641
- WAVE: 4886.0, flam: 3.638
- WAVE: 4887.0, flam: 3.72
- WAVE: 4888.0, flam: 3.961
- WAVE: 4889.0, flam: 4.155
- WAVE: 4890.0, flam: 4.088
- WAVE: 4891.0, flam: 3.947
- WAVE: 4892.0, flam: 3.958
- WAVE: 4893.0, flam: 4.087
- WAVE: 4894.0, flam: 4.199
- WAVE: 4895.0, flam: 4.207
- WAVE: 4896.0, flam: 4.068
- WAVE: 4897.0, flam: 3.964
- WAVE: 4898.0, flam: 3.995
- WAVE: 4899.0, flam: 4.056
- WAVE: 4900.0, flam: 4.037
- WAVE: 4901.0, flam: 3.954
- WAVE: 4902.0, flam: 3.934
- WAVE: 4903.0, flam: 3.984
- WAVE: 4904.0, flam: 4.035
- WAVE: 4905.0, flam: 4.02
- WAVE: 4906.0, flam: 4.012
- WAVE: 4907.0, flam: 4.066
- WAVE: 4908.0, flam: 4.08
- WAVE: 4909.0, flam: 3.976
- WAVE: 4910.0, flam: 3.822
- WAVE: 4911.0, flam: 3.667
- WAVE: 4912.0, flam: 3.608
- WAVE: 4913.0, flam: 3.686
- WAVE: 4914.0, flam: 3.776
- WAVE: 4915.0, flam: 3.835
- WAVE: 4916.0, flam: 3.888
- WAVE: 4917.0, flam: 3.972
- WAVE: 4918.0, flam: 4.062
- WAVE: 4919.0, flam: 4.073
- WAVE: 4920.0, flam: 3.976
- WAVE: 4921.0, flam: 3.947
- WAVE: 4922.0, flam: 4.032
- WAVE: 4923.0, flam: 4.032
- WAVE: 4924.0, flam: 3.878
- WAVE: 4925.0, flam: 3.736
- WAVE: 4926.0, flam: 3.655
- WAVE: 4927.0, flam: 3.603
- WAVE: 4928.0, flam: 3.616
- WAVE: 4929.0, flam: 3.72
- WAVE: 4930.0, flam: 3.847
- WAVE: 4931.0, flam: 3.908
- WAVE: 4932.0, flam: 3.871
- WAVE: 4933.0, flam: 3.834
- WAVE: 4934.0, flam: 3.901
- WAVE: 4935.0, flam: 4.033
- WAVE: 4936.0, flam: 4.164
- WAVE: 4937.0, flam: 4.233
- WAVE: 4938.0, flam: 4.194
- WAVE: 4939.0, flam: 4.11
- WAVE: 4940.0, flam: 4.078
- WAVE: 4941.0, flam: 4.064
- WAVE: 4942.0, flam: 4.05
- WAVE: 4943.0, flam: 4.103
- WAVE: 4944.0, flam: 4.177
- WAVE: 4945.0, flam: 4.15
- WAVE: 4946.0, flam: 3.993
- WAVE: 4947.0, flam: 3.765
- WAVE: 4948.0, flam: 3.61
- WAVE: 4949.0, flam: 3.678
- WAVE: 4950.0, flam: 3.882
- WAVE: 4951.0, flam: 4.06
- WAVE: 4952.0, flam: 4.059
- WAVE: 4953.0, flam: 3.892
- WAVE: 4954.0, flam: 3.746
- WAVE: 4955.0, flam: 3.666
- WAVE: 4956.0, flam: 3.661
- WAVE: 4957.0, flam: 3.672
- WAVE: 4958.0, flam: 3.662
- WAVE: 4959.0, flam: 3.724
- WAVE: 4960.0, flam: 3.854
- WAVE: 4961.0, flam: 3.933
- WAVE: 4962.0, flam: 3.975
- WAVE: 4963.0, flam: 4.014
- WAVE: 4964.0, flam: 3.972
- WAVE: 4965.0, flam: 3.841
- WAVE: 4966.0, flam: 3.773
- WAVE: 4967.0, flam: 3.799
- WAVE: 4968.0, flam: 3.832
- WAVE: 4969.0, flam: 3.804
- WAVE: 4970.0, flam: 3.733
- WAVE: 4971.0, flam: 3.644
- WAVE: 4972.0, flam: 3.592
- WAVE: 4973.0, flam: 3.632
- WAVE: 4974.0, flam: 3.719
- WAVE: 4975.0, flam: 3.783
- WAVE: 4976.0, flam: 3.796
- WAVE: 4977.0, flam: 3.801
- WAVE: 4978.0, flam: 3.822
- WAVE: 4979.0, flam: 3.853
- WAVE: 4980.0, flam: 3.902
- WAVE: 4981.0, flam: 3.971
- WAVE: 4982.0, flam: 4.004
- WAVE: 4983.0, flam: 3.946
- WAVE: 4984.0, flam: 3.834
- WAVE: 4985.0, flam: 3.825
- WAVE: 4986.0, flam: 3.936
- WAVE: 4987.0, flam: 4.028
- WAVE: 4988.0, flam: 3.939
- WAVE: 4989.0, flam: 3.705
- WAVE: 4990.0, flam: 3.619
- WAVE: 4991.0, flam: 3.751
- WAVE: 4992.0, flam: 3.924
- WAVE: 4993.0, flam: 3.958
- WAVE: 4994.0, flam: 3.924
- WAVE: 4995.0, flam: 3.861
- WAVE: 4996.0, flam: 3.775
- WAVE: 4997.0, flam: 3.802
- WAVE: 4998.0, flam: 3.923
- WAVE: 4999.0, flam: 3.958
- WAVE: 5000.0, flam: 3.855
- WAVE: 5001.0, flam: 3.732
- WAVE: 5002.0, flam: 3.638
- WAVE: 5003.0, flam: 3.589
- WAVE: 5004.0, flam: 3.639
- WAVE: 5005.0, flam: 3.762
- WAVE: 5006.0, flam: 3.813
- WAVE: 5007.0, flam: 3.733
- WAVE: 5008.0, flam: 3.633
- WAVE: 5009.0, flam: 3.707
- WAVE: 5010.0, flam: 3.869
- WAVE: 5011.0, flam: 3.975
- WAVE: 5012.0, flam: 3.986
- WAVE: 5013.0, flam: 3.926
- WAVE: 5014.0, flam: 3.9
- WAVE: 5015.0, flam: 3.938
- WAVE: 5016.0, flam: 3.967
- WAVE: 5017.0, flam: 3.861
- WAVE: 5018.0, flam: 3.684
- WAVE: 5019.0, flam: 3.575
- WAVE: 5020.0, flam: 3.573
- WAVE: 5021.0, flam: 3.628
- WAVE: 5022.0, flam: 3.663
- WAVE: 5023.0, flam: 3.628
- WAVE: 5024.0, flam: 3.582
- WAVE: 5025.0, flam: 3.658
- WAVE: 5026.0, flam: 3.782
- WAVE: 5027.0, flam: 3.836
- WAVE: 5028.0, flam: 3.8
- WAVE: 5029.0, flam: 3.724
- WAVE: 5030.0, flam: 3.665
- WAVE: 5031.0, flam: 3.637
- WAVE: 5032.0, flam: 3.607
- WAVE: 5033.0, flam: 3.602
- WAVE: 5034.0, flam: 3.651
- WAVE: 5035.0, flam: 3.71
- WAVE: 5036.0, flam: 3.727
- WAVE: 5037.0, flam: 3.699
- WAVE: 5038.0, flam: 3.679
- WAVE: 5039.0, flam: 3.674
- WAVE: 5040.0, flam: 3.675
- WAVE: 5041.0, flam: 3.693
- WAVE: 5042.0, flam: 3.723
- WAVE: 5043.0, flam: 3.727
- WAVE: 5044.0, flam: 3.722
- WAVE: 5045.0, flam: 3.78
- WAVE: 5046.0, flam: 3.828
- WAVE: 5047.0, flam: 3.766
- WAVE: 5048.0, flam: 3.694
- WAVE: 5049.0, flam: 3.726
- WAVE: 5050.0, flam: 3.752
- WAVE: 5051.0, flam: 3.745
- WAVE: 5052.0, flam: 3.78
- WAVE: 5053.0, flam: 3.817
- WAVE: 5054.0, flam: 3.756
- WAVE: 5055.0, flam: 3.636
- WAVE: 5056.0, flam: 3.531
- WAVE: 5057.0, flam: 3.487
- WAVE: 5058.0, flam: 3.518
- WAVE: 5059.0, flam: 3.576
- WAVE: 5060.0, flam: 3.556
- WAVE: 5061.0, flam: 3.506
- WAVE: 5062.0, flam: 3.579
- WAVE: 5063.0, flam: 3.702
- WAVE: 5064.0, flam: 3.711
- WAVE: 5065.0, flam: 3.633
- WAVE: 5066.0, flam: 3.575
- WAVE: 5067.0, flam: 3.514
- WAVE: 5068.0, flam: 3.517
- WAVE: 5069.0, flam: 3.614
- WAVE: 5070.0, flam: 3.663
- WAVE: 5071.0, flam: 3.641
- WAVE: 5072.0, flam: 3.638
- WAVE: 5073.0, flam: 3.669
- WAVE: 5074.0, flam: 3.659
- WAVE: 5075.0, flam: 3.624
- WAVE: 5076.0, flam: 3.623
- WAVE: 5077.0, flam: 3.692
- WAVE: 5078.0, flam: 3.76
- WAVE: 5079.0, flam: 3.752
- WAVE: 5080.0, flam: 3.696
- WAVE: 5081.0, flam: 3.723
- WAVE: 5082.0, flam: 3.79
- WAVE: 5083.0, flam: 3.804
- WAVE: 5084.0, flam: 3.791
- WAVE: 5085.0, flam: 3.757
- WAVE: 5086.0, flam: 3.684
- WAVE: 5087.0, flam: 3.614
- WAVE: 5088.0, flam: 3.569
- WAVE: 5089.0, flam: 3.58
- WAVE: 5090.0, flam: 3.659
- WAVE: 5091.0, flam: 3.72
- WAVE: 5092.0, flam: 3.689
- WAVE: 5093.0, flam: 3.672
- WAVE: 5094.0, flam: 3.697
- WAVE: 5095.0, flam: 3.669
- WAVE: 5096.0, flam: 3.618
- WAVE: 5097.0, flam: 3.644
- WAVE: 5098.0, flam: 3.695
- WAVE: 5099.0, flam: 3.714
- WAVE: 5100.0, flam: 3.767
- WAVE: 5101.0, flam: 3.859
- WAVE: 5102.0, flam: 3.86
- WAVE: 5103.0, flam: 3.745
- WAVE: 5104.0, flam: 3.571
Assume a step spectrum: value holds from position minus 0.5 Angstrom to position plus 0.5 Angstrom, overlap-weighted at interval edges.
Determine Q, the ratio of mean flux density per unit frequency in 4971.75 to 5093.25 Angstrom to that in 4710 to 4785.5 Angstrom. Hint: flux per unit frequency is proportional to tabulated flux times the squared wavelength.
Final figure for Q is 1.06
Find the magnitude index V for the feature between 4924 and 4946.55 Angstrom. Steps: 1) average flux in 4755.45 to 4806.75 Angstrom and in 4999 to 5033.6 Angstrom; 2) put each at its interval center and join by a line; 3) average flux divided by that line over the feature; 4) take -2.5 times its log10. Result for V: -0.04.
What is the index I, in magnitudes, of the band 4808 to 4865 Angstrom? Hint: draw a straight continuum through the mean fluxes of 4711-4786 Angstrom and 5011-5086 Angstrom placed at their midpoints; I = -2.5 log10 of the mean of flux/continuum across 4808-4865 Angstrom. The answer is -0.03 mag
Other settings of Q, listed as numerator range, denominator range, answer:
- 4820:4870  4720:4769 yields 1.05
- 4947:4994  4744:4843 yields 1.04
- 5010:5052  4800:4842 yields 1.03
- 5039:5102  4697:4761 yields 1.07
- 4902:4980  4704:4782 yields 1.06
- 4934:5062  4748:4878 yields 1.03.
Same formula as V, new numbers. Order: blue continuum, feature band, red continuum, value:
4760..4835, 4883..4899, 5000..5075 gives -0.031 mag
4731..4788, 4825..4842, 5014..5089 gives 0.013 mag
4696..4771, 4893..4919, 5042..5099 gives -0.041 mag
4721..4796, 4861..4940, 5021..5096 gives -0.047 mag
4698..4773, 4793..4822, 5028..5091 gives -0.022 mag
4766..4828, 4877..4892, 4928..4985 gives -0.023 mag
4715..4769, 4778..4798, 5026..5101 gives 0.004 mag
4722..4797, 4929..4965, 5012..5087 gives -0.039 mag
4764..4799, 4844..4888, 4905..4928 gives -0.043 mag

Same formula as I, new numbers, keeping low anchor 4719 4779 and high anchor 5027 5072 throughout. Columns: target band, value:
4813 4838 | 0.00 mag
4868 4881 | -0.07 mag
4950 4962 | -0.02 mag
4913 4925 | -0.04 mag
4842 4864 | -0.05 mag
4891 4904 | -0.06 mag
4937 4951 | -0.06 mag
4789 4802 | 0.02 mag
